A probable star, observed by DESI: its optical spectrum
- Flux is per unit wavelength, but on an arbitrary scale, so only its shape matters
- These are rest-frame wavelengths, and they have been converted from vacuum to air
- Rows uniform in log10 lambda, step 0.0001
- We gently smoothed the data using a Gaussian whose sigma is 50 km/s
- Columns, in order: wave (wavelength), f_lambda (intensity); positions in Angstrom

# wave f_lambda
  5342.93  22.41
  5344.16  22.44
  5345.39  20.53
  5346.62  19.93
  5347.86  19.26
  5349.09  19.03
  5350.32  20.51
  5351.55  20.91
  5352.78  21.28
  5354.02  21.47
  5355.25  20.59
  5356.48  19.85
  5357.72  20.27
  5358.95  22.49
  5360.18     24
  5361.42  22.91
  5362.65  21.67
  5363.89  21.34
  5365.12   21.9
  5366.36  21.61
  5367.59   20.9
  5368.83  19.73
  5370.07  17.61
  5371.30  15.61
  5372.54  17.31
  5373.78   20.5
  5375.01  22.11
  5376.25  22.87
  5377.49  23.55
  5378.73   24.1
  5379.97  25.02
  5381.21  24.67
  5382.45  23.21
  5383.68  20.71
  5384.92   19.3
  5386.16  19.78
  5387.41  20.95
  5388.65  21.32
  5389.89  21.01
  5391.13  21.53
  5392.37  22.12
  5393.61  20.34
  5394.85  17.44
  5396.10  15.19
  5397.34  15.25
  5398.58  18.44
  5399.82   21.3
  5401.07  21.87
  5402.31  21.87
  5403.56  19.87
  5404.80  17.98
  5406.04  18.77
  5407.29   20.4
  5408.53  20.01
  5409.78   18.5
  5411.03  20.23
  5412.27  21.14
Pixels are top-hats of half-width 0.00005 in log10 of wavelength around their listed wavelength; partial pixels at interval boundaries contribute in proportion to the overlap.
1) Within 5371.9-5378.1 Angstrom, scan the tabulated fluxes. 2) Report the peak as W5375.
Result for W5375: 23.55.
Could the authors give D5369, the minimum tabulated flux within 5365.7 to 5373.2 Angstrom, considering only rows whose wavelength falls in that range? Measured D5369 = 15.61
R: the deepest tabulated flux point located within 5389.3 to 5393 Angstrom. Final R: 21.01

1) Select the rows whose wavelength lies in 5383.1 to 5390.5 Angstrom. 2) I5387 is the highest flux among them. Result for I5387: 21.32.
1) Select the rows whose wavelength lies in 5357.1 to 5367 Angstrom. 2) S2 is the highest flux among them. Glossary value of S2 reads 24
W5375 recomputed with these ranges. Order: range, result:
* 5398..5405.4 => 21.87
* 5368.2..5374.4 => 20.5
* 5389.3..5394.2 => 22.12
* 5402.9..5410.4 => 20.4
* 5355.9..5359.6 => 22.49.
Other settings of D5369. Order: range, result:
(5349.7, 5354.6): 20.51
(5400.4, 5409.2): 17.98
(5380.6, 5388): 19.3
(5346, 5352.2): 19.03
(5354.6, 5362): 19.85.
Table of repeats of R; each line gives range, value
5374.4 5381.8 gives 22.11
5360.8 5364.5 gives 21.34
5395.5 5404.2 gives 15.19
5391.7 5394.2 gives 20.34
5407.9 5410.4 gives 18.5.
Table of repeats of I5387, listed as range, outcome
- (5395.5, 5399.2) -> 18.44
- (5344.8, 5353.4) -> 21.28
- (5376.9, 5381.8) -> 25.02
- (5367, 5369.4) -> 20.9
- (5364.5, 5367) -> 21.9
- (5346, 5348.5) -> 19.93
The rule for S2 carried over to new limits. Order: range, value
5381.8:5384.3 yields 23.21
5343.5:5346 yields 22.44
